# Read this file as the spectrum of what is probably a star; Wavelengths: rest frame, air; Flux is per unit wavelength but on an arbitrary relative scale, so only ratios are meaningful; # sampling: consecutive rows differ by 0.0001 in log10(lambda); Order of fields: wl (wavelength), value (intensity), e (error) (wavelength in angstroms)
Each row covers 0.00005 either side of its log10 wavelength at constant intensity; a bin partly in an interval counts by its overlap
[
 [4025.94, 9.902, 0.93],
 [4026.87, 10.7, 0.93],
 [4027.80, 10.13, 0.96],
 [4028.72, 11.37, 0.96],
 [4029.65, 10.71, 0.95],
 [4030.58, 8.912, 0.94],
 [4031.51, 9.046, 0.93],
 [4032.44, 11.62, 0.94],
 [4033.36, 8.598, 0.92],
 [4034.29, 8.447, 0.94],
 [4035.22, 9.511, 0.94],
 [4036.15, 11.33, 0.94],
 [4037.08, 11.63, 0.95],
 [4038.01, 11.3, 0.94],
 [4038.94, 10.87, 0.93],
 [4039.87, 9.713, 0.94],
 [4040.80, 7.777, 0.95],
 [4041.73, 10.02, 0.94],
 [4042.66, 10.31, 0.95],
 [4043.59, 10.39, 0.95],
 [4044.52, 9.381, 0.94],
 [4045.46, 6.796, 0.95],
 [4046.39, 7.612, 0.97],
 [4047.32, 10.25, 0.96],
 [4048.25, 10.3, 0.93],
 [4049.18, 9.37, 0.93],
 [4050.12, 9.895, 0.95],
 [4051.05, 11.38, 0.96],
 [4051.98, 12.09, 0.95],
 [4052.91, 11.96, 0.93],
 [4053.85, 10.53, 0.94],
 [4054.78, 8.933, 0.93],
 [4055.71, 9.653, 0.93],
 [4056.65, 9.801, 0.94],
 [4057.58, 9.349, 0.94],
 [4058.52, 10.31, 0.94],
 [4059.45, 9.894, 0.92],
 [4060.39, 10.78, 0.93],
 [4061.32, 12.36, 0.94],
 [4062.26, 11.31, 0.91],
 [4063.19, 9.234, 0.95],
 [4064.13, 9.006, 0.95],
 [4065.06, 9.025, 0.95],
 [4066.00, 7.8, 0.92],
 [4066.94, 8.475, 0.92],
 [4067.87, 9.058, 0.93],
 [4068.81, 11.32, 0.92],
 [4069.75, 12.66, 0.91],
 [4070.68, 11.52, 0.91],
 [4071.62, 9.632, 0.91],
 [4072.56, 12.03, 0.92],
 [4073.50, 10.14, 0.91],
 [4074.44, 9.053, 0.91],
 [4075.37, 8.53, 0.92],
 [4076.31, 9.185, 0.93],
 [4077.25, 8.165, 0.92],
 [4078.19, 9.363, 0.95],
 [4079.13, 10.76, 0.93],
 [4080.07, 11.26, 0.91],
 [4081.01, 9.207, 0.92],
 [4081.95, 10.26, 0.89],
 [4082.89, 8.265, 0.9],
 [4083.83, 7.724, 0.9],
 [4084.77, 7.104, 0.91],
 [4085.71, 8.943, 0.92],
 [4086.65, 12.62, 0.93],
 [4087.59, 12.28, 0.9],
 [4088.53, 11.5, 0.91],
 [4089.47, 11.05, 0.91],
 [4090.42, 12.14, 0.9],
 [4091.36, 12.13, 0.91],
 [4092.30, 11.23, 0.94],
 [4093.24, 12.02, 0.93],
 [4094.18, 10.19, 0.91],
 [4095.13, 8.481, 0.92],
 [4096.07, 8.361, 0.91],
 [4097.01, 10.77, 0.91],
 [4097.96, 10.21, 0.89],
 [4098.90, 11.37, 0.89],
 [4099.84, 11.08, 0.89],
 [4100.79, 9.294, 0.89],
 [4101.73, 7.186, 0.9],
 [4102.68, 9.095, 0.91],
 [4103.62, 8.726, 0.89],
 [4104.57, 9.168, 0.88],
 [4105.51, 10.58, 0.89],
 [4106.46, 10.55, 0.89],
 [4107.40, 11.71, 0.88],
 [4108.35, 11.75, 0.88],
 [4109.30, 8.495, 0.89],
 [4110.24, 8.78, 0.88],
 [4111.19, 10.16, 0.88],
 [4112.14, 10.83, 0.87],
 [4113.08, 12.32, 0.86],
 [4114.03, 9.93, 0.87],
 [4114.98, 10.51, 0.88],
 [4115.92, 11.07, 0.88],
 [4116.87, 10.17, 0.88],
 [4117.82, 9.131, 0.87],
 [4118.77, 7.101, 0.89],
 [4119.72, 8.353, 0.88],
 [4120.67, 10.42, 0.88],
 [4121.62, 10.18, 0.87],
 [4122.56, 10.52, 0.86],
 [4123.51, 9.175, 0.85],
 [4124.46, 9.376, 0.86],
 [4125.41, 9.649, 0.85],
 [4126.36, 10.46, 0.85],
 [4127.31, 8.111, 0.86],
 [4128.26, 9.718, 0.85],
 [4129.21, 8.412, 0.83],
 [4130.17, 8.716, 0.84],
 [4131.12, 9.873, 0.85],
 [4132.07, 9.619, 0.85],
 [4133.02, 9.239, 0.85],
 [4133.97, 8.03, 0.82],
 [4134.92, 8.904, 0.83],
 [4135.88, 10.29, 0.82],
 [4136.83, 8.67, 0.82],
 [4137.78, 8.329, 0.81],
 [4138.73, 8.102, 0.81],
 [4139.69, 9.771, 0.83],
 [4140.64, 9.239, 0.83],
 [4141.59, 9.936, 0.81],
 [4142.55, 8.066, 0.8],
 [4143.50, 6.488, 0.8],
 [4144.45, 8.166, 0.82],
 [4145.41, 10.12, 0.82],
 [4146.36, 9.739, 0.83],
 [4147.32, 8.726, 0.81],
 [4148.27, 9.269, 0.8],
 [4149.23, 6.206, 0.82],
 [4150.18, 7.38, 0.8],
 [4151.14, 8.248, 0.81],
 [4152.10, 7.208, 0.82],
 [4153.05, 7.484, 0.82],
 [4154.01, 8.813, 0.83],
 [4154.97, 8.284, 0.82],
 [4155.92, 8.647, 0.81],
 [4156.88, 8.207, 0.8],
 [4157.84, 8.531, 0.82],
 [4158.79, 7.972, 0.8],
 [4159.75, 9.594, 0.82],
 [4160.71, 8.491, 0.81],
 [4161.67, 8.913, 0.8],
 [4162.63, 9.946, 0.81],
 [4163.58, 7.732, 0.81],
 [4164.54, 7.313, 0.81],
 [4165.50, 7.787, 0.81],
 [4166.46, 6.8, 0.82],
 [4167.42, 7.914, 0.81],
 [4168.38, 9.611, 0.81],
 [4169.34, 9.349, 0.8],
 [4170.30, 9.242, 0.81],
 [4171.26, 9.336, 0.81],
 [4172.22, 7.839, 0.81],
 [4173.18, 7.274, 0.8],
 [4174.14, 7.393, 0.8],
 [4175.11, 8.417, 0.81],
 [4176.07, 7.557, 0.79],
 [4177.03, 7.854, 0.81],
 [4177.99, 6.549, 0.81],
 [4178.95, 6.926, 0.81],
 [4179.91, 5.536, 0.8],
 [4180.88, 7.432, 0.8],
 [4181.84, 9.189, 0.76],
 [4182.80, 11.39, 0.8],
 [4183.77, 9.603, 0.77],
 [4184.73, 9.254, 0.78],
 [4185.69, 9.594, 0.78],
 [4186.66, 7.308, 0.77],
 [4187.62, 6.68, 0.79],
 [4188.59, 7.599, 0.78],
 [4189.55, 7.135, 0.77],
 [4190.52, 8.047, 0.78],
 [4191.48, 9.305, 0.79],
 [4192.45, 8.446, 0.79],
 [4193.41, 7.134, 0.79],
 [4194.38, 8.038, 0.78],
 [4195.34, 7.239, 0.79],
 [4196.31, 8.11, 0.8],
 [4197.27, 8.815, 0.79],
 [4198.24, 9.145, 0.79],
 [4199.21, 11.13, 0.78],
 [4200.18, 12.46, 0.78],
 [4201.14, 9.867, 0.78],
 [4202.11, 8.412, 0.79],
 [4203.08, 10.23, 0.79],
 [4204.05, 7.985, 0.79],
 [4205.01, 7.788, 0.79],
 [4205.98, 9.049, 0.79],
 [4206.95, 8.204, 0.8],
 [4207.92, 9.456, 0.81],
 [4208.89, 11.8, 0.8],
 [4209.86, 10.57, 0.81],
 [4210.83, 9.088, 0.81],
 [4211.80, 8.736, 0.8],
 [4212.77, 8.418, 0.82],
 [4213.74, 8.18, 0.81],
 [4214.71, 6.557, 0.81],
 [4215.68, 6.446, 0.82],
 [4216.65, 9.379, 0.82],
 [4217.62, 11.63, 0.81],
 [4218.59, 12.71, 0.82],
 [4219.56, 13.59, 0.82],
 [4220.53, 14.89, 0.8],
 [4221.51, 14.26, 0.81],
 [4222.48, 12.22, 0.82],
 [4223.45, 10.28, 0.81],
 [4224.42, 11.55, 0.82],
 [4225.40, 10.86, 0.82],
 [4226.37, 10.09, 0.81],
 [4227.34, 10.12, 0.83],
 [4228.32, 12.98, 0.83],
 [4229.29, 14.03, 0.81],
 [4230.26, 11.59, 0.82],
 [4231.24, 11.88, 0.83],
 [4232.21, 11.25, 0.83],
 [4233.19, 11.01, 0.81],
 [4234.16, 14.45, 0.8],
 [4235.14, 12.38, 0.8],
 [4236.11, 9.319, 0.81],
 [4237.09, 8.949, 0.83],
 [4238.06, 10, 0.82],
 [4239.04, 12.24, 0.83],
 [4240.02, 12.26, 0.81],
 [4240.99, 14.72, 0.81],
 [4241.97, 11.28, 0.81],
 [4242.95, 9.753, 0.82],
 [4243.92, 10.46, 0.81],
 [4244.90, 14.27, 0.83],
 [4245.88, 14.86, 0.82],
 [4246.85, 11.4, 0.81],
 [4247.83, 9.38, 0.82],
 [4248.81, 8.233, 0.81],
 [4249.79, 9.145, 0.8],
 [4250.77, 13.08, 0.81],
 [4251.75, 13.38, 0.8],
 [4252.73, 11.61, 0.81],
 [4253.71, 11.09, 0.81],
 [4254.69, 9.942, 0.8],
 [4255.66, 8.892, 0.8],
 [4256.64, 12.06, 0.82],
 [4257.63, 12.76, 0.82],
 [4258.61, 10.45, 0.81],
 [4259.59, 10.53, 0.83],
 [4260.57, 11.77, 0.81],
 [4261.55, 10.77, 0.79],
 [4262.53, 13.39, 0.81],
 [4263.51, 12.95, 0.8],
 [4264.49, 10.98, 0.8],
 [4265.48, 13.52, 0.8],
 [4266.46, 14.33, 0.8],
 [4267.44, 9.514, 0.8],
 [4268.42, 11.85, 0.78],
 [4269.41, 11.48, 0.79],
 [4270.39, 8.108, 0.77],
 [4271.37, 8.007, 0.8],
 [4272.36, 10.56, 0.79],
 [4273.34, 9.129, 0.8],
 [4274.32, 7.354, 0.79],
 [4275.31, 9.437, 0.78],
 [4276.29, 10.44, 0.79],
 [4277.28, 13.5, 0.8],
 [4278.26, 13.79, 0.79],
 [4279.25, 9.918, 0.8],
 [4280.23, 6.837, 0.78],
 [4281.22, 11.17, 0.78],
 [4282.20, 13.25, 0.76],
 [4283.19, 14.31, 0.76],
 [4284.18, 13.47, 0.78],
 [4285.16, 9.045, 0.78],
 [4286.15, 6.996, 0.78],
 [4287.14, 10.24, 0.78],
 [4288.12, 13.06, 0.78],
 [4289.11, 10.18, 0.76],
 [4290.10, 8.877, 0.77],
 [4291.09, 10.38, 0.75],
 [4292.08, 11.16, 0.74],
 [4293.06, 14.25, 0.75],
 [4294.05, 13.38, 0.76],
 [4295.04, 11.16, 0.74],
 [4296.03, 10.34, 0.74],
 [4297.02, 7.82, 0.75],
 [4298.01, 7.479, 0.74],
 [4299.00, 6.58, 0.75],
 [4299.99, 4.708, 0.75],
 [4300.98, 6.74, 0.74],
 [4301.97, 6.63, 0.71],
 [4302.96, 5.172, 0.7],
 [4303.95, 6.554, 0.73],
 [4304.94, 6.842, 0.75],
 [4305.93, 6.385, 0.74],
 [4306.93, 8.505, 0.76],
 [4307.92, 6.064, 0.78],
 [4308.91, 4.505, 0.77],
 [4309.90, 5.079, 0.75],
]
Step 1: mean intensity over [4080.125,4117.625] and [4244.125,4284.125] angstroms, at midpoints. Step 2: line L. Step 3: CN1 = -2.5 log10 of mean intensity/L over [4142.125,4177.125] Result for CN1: 0.27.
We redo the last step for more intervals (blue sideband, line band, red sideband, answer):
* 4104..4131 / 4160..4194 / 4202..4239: 0.25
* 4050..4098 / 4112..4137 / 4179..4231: 0.04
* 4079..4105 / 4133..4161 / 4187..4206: 0.10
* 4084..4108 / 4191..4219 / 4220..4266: 0.23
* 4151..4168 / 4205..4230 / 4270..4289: -0.14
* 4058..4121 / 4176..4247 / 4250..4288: 0.08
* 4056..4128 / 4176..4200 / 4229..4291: 0.28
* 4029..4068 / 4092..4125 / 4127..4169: -0.10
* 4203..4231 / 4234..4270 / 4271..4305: -0.14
